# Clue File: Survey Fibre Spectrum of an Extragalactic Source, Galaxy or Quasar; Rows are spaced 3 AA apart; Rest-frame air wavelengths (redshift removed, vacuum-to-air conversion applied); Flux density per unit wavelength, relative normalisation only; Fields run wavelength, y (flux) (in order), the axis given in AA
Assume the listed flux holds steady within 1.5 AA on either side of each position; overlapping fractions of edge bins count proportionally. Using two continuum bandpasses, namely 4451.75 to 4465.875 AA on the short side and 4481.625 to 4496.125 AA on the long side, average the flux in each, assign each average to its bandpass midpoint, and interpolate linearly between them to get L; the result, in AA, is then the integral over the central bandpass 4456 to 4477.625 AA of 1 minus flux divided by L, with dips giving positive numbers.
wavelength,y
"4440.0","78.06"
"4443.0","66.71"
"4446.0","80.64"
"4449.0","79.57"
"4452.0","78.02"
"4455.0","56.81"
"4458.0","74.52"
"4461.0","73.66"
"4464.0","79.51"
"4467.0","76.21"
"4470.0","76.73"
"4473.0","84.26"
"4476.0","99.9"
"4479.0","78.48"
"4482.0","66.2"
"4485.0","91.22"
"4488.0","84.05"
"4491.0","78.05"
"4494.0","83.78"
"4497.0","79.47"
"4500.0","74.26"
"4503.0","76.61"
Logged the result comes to -1.5 AA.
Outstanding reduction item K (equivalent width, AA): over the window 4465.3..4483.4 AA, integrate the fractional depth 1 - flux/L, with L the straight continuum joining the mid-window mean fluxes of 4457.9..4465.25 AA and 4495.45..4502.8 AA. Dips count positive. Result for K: -1.0 AA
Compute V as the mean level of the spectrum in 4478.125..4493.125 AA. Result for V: 79.8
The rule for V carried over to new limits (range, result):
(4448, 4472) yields 74.5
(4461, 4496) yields 81.3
